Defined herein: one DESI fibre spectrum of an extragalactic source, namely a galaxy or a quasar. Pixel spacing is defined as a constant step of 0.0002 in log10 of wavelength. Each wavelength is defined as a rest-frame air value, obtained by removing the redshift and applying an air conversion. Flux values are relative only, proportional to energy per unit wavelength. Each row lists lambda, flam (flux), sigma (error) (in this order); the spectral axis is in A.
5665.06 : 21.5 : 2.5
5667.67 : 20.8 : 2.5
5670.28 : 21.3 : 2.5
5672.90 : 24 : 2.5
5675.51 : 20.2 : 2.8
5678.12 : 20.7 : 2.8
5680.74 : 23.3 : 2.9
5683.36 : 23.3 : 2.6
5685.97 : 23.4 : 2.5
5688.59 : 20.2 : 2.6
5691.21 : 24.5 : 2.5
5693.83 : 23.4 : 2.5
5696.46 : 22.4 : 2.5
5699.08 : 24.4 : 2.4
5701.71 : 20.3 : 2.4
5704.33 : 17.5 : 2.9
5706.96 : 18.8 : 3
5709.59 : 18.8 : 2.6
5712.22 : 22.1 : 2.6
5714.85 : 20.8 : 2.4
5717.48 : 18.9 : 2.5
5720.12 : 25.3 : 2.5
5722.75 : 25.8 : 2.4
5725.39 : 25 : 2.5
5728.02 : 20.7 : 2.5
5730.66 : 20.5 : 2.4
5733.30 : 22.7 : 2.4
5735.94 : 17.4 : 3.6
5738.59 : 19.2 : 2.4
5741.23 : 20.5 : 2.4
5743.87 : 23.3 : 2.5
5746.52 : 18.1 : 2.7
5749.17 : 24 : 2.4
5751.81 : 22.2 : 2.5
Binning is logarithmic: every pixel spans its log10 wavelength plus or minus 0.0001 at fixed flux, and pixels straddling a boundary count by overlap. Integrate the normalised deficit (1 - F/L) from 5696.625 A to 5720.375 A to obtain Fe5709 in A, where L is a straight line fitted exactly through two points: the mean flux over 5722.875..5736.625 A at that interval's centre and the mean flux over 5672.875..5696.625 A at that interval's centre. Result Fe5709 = 1.60 A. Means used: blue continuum 22.5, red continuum 21.8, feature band 20.6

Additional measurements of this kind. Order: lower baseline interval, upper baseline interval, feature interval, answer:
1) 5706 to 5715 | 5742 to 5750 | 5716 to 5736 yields -1.5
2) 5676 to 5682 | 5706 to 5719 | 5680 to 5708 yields -1.3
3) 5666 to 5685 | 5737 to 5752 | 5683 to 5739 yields -0.3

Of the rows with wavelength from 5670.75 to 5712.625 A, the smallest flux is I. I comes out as 17.5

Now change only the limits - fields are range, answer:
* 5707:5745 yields 17.4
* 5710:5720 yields 18.9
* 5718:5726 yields 25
